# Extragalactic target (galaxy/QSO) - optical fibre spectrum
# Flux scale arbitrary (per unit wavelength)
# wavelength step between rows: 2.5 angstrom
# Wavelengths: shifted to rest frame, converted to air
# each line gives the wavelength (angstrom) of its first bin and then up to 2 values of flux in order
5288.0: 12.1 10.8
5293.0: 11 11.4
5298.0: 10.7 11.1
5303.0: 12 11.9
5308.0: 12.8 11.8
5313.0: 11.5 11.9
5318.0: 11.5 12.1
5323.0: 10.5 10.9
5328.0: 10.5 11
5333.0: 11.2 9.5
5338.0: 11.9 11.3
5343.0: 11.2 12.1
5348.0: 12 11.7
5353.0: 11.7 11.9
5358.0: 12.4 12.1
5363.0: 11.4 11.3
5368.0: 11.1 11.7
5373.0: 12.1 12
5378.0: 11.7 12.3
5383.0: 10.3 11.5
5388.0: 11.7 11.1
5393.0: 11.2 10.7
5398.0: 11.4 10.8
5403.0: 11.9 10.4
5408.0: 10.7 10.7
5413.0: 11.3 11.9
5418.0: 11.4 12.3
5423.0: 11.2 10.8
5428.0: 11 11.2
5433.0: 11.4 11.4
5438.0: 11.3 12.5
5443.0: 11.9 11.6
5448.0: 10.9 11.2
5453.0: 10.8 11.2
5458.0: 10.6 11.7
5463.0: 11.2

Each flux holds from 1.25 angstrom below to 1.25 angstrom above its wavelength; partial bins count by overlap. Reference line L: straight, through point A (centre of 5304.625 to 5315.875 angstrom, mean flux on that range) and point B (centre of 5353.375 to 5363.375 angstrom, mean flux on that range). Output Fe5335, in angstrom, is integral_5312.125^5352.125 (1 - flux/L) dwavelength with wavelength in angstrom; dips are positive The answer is 2.3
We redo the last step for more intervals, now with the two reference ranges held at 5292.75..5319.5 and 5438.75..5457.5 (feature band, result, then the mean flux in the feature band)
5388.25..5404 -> 0.4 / 11.2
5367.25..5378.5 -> -0.2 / 11.7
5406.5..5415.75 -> 0.3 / 11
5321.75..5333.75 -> 0.8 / 10.8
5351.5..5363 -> -0.4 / 12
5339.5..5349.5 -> -0.1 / 11.7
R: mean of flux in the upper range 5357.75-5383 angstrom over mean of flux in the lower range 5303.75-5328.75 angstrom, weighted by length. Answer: 1.01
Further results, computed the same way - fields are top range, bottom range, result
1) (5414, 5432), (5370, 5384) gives 0.97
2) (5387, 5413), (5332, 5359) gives 0.96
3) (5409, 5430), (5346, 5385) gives 0.97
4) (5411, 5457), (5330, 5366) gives 0.99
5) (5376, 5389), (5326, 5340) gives 1.06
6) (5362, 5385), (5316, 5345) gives 1.04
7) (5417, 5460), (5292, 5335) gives 1.00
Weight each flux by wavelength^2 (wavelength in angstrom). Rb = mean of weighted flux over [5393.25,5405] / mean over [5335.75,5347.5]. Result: 0.99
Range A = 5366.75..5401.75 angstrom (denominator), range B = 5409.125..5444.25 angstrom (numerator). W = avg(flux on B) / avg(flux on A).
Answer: 1.0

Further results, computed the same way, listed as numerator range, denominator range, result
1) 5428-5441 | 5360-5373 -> 0.99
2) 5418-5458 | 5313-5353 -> 1.00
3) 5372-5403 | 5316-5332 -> 1.03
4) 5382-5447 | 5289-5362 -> 0.99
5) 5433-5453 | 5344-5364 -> 0.96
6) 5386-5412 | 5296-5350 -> 0.97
